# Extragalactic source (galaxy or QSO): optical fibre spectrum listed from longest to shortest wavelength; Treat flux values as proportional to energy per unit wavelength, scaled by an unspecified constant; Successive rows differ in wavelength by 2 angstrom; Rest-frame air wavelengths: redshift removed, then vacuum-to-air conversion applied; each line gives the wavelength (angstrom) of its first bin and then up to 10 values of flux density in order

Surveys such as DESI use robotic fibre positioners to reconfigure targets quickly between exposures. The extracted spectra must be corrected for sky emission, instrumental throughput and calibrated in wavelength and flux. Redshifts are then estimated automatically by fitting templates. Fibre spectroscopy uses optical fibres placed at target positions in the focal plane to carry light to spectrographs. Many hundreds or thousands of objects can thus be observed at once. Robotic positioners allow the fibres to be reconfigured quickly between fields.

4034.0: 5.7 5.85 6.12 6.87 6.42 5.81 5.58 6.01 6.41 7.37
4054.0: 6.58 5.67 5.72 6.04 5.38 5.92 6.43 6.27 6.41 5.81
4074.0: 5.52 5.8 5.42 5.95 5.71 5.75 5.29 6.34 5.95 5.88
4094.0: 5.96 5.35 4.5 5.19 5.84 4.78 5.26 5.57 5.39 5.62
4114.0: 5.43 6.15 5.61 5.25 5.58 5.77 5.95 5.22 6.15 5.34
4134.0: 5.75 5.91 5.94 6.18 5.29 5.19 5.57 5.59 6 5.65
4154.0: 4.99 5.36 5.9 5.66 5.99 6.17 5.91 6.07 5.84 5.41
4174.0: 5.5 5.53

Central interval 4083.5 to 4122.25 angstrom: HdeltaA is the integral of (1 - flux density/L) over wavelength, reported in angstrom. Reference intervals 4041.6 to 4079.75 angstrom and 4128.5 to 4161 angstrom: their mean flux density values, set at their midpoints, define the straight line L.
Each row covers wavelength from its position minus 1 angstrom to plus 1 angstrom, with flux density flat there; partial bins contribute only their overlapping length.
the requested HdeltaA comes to 2.0 angstrom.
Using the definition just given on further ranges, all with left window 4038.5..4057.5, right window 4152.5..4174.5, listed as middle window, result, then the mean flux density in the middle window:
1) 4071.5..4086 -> 1.1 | 5.68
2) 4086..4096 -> 0.3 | 5.89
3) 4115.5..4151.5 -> 1.1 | 5.68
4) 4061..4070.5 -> 0.2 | 6.06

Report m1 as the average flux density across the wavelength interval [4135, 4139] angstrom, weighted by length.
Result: 5.93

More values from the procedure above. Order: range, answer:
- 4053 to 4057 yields 6.12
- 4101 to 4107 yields 5.29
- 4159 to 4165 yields 5.94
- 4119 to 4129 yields 5.55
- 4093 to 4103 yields 5.37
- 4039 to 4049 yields 6.14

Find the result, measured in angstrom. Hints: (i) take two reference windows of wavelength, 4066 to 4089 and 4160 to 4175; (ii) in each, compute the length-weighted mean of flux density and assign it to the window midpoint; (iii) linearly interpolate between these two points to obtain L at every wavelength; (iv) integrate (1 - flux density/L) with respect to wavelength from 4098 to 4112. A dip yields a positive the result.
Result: 1.3 angstrom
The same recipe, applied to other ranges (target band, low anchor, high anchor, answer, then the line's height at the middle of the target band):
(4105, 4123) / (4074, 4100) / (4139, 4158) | 0.2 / 5.6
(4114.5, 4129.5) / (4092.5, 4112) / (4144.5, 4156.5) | -0.7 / 5.42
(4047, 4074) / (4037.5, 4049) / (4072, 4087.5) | -1.0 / 5.91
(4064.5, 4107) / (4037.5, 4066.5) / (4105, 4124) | 1.0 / 5.83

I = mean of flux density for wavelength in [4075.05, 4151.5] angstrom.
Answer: 5.62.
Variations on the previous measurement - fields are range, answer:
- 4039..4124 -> 5.8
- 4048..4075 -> 6.11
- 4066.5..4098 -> 5.79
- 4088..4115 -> 5.47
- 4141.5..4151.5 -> 5.55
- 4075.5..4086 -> 5.68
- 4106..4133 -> 5.6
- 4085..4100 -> 5.58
